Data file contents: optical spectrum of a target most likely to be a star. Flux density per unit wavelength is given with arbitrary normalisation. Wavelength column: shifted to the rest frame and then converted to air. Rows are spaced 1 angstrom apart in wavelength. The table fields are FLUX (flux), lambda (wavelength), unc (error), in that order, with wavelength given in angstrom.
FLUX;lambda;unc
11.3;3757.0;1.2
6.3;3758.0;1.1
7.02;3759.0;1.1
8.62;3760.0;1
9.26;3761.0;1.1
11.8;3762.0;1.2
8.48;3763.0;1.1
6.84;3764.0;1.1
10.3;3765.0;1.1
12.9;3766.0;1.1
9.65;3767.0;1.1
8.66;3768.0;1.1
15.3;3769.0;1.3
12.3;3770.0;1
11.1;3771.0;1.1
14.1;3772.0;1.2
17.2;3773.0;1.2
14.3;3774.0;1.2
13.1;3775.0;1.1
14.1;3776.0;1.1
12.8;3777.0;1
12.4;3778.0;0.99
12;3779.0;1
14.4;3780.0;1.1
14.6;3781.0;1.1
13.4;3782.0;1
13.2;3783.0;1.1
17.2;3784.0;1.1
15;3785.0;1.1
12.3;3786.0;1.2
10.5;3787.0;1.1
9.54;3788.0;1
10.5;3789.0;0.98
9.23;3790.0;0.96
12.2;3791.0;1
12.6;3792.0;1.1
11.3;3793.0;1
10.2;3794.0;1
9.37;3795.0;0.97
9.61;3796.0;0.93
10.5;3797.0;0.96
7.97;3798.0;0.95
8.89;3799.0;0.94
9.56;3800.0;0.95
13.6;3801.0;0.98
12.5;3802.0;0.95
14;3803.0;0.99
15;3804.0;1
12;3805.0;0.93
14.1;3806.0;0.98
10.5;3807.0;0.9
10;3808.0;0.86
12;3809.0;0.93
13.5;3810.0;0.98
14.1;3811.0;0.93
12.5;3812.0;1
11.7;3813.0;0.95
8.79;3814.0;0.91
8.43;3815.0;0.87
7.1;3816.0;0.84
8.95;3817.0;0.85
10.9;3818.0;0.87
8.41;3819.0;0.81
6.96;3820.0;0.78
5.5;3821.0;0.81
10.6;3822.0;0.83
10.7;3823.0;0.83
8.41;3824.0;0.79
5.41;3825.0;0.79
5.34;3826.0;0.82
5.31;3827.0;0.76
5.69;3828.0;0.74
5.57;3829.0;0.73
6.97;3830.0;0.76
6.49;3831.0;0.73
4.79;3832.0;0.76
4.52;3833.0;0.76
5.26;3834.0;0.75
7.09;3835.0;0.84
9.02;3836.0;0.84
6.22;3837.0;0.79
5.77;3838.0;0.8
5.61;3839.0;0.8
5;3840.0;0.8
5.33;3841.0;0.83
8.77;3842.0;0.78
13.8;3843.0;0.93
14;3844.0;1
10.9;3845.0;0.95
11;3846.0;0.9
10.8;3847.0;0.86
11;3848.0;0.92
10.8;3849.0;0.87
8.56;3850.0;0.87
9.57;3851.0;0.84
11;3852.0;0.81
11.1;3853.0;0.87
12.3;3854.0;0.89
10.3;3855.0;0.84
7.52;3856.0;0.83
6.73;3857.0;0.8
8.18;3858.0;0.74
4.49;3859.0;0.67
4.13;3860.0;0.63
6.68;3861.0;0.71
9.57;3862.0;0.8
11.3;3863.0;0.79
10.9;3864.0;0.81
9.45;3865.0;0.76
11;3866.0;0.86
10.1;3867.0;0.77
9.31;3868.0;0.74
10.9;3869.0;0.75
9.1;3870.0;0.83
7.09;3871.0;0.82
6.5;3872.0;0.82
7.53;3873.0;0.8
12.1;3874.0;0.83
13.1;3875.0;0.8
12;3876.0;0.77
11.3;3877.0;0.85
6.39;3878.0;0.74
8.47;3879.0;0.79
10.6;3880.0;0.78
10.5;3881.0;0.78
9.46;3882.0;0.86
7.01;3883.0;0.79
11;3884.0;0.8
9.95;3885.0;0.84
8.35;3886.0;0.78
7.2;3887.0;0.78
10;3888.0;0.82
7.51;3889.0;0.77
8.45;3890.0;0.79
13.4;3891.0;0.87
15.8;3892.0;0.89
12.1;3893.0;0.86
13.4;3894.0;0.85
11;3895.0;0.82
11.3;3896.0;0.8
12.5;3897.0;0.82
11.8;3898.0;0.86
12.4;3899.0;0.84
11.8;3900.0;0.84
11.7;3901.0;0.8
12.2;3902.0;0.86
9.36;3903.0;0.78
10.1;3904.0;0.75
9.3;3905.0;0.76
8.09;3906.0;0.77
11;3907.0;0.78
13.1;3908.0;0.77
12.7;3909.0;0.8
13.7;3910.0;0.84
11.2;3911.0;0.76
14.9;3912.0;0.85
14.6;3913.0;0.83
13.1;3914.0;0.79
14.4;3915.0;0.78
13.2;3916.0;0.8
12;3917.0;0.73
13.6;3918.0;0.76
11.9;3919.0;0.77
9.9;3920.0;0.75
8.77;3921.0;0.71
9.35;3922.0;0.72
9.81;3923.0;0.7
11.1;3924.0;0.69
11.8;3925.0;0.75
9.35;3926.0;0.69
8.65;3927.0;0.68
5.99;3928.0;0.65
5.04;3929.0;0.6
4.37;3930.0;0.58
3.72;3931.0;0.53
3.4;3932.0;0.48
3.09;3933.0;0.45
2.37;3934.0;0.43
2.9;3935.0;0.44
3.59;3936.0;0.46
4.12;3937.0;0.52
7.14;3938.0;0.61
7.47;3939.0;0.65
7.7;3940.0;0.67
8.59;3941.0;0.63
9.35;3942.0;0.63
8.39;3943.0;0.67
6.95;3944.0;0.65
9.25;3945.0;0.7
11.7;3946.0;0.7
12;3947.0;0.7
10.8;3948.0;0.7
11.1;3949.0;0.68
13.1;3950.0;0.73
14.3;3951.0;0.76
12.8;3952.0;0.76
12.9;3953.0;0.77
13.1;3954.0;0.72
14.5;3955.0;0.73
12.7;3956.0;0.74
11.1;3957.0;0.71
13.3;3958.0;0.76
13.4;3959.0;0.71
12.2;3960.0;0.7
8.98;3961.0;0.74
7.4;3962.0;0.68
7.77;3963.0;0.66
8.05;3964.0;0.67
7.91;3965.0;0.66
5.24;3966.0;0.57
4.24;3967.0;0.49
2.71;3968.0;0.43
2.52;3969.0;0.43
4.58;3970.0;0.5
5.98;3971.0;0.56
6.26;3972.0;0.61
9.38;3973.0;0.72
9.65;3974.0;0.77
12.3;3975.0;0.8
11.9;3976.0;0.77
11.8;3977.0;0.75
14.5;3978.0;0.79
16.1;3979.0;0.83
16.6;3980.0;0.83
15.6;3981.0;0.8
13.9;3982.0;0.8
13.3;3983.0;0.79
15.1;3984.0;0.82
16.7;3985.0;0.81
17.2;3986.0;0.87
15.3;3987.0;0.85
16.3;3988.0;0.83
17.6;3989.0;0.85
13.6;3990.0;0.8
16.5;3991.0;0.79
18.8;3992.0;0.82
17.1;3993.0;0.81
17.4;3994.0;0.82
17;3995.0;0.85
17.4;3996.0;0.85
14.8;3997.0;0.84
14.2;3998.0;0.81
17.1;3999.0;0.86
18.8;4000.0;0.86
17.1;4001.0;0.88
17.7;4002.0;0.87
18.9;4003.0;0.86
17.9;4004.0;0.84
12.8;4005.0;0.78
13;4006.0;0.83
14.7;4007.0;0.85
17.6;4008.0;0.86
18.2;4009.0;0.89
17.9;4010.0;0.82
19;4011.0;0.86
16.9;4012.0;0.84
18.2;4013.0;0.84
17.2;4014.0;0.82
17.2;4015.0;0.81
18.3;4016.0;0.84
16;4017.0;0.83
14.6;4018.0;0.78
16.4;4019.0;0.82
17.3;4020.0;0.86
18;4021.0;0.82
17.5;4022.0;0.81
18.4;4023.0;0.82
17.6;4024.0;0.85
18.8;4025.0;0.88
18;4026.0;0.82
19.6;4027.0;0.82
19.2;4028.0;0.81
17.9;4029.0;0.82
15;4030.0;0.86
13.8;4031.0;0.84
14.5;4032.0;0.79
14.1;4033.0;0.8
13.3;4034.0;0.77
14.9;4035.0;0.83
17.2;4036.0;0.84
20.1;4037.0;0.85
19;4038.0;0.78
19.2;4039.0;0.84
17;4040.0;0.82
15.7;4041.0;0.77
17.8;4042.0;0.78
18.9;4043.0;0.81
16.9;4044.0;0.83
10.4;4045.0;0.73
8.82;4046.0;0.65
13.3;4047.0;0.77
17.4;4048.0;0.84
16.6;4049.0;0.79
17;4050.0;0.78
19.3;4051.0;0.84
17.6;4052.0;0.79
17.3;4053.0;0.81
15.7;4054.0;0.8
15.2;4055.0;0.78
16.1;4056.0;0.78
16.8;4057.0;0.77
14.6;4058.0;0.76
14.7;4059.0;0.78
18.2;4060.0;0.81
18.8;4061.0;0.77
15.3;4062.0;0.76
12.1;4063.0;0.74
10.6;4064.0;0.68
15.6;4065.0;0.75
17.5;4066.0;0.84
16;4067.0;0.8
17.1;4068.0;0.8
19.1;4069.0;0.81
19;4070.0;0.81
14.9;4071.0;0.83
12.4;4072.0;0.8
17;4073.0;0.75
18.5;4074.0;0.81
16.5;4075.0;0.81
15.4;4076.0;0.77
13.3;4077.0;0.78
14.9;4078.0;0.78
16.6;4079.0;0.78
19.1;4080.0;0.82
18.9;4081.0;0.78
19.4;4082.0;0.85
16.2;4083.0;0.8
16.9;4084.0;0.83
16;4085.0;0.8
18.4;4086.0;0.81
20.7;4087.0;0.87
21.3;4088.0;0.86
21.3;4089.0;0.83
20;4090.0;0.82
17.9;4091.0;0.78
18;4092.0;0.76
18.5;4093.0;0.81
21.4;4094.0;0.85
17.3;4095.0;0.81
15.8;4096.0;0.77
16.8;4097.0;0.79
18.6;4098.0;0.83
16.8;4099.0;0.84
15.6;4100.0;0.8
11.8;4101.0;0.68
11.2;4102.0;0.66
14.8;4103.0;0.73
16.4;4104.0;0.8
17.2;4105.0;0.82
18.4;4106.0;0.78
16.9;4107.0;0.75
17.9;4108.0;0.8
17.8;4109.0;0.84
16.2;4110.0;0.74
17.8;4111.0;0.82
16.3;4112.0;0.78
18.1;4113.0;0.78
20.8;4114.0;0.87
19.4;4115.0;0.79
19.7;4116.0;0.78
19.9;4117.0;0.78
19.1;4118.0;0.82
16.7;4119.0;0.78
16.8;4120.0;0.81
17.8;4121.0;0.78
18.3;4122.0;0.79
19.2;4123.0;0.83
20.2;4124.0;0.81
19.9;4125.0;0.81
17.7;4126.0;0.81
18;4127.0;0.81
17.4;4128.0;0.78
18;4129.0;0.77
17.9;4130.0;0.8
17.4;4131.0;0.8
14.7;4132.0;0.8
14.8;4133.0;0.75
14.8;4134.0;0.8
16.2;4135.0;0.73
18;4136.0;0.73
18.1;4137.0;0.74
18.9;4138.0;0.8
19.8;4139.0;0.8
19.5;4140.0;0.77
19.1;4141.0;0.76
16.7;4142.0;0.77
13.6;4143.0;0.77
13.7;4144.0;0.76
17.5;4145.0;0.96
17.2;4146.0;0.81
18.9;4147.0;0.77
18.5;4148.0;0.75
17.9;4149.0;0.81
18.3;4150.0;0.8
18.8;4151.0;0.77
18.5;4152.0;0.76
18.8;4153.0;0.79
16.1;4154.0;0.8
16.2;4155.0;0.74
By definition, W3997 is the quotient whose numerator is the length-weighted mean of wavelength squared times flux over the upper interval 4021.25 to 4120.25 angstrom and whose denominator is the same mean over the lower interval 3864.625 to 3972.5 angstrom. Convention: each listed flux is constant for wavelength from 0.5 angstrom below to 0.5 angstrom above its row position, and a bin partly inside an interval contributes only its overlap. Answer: 1.9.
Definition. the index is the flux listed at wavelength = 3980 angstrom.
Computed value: 16.6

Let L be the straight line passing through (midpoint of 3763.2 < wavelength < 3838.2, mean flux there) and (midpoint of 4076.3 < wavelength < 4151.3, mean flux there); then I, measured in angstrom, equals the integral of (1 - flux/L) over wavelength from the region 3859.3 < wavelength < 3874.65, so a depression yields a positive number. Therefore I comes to 3.8 angstrom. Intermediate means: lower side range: 10.4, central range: 9.02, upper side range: 17.6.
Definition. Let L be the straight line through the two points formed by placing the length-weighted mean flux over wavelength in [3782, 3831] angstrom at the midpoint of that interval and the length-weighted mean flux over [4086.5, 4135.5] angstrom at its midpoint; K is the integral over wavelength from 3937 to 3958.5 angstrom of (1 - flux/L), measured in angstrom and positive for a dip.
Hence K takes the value 4.7 angstrom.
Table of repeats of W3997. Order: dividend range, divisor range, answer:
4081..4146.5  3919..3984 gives 2.06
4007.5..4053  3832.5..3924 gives 1.80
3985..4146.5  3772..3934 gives 1.88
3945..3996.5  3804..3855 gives 1.45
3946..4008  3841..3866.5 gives 1.43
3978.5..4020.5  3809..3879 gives 2.03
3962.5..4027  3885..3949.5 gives 1.55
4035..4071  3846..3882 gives 1.90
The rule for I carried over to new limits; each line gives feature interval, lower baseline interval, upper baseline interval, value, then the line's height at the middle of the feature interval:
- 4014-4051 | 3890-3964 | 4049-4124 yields -4.6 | 14.8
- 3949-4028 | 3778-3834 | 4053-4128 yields 3.2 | 14.7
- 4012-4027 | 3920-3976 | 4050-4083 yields -4.8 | 13.2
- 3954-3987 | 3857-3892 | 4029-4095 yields 5.7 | 13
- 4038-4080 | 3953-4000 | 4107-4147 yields -2.0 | 15.3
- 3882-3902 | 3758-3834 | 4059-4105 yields 2.8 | 12.6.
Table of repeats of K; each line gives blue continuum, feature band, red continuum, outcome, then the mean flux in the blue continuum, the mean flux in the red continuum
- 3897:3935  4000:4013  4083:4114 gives -3.1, 10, 17.4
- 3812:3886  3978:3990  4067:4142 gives -2.1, 8.68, 17.5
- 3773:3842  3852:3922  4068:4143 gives 9.4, 10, 17.5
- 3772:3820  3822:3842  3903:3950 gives 8.5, 11.8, 9.27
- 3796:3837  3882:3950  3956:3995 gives 6.6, 9.18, 11.9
